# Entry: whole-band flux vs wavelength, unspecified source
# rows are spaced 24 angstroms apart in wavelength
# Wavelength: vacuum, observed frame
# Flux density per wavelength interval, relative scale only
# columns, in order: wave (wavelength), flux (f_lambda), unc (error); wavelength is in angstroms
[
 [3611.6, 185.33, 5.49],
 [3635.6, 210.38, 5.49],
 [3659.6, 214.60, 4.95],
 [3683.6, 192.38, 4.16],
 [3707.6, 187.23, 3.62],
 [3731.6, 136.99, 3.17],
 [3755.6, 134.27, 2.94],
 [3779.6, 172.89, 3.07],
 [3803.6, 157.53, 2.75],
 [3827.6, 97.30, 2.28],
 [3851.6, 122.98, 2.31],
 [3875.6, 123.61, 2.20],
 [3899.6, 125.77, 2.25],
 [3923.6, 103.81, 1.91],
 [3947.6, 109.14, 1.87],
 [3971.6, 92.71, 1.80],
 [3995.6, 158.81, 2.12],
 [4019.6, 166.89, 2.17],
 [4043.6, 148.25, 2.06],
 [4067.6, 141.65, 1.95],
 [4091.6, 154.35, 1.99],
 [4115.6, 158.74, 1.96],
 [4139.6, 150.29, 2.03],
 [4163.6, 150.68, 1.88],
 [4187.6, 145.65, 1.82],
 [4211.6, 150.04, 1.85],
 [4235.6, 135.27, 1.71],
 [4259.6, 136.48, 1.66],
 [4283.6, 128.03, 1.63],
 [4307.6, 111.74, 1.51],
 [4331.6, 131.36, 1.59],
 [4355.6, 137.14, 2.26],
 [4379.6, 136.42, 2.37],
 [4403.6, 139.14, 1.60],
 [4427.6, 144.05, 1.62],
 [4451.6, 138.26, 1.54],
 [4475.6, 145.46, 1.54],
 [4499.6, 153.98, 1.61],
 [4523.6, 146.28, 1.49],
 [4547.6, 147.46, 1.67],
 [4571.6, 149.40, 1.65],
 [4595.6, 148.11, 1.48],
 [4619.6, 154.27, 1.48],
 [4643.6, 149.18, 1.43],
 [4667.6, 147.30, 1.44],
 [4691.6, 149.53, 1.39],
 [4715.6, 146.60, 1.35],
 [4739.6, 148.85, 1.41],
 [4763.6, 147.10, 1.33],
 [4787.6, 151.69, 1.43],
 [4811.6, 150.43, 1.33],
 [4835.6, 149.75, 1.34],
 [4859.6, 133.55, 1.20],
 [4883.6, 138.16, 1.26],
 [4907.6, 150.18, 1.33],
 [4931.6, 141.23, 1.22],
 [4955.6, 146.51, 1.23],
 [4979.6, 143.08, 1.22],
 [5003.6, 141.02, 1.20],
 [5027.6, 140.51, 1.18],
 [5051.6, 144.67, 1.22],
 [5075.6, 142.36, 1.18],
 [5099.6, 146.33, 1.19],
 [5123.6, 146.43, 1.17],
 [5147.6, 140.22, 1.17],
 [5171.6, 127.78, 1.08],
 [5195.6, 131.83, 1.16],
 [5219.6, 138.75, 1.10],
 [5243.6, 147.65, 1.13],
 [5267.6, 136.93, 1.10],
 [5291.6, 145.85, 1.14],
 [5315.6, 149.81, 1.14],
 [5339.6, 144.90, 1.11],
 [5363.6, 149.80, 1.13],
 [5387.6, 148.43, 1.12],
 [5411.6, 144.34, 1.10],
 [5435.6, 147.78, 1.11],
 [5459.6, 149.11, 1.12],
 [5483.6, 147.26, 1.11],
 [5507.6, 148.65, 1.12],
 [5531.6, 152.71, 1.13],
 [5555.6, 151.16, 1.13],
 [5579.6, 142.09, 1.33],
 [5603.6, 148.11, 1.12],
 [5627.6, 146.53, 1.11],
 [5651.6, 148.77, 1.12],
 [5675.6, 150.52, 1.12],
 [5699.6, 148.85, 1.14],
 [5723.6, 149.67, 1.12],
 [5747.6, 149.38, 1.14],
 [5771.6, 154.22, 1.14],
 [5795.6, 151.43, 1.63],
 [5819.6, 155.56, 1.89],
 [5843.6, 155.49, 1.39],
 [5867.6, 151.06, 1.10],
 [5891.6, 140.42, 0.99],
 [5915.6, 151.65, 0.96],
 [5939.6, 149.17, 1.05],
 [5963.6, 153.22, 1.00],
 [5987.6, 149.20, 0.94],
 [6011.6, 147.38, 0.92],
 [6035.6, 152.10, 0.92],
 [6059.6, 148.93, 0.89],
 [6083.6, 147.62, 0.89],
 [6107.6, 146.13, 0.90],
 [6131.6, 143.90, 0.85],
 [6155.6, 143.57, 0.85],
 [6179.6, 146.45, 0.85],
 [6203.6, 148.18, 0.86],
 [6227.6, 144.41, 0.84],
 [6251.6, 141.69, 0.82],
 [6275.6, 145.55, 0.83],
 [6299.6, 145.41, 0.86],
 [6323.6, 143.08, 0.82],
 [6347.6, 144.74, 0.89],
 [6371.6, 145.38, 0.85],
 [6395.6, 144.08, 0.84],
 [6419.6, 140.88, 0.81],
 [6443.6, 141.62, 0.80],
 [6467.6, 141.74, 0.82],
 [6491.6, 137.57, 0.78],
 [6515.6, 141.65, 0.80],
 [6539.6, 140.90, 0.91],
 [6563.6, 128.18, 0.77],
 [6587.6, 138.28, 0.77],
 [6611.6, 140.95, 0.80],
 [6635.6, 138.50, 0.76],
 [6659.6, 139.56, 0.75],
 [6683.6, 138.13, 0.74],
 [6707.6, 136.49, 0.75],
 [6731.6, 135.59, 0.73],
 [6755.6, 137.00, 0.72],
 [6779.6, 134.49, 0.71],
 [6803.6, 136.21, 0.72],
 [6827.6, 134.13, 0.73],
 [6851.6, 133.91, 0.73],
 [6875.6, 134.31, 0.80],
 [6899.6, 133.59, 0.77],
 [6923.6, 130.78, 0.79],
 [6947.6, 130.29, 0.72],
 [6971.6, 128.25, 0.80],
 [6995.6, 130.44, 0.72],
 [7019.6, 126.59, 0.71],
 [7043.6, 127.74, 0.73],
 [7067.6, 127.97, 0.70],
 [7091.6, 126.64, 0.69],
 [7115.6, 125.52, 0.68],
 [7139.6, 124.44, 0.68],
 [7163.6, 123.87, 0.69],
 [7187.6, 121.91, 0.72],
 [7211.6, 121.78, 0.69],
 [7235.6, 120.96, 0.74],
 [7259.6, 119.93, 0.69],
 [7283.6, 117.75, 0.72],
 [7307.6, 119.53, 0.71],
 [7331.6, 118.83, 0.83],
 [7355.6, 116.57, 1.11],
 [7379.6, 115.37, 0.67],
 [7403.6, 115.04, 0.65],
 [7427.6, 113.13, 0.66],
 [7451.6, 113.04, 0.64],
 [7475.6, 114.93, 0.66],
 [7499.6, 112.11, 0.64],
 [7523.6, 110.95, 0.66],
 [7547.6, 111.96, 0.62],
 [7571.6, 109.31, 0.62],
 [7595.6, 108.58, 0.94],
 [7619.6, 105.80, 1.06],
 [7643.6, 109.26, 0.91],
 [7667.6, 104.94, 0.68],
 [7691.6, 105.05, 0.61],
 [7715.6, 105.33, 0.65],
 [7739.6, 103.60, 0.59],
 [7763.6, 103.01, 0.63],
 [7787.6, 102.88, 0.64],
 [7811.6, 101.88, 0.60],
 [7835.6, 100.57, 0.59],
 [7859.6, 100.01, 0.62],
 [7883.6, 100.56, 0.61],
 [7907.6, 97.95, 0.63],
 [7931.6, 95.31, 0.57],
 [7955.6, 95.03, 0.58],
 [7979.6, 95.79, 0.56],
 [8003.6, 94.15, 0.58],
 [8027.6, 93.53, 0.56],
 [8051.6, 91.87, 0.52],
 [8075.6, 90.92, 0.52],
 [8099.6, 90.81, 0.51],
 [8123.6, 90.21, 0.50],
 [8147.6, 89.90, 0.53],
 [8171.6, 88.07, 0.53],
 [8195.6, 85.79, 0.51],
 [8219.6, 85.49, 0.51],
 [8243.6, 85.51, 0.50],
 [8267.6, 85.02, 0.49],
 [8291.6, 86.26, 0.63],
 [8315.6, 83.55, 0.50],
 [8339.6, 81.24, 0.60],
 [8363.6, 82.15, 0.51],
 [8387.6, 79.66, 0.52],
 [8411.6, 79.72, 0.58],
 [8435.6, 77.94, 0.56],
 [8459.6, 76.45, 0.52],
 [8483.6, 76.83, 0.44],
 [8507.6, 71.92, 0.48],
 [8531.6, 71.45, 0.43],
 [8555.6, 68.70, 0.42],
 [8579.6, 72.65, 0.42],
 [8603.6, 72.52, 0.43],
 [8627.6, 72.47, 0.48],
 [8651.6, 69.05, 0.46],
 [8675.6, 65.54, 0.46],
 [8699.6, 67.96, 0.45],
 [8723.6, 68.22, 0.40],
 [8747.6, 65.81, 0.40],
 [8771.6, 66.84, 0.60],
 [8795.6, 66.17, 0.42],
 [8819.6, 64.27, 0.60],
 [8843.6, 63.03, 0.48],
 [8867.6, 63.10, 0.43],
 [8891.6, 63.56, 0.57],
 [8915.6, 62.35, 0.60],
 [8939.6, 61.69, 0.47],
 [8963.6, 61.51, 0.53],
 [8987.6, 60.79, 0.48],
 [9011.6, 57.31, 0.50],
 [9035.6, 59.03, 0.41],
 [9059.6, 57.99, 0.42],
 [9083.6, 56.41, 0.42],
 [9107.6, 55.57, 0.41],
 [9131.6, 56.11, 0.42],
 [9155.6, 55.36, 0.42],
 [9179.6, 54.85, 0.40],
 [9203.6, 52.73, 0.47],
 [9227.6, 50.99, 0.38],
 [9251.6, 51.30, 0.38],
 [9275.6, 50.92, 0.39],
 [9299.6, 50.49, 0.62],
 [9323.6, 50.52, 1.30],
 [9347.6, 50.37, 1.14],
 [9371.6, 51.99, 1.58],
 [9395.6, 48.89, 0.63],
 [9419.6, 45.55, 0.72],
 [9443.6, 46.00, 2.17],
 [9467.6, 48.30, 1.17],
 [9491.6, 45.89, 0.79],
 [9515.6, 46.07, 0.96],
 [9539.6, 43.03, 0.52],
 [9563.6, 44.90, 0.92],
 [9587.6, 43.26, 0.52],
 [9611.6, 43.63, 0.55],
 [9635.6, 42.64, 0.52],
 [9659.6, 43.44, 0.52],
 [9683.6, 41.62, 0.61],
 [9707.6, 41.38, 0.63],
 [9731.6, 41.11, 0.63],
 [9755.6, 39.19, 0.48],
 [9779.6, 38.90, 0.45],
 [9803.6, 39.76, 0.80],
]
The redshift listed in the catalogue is 0.515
